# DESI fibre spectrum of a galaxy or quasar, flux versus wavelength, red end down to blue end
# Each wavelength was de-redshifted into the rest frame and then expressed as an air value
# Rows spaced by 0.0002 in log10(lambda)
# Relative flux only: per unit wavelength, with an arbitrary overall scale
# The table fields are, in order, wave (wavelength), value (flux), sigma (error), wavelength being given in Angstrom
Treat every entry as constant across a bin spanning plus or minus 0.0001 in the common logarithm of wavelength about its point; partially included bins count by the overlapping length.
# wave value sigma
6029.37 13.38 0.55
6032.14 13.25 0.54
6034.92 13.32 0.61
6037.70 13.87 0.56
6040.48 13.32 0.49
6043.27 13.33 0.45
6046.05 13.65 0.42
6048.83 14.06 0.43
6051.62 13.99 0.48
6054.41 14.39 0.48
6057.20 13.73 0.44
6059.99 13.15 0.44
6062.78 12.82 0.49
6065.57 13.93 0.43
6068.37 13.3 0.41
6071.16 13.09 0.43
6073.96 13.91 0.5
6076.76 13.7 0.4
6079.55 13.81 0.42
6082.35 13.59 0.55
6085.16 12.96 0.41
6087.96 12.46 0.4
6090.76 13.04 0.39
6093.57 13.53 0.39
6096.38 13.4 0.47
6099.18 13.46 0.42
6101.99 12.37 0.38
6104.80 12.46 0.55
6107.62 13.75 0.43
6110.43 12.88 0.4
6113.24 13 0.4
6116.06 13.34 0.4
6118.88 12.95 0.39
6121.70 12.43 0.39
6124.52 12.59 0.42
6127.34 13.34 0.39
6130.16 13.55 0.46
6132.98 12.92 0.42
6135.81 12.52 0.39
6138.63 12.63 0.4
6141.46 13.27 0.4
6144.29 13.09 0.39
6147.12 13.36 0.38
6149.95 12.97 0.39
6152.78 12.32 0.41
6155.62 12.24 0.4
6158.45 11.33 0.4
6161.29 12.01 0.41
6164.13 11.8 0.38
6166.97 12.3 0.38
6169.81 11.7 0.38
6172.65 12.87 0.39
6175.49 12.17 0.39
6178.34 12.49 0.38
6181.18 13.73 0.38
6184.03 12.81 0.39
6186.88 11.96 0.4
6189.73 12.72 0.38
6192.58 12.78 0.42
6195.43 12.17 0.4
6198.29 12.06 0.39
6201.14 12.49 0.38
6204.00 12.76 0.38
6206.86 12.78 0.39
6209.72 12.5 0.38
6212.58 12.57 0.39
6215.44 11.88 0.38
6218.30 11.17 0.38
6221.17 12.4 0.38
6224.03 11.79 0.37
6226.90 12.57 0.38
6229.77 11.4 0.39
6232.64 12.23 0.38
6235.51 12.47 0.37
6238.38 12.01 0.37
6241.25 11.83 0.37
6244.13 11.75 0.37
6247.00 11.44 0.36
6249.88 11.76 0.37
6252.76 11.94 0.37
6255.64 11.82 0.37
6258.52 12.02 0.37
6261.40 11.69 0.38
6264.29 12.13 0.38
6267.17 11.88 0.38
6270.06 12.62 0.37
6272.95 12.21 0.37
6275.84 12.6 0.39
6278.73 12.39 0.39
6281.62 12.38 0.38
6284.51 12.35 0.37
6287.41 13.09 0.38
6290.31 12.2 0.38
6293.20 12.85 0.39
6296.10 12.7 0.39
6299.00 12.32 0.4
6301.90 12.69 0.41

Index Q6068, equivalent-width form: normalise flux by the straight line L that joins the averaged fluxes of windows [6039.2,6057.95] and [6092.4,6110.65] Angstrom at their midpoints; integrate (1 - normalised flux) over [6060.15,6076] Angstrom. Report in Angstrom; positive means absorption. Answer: 0.16 Angstrom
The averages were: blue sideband 13.8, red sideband 13.1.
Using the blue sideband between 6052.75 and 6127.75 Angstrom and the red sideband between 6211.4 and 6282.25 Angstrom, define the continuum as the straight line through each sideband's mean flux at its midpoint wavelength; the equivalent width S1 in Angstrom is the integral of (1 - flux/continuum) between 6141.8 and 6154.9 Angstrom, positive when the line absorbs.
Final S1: -0.1 Angstrom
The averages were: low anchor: 13.2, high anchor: 12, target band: 12.9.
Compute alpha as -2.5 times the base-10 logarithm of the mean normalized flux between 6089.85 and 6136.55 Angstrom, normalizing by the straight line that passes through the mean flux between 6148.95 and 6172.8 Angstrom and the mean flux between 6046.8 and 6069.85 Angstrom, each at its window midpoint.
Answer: -0.02 mag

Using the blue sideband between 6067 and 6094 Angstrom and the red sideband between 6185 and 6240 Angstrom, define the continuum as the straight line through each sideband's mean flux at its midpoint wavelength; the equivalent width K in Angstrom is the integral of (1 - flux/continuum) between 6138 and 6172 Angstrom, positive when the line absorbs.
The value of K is 0.8 Angstrom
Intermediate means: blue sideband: 13.3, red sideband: 12.3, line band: 12.4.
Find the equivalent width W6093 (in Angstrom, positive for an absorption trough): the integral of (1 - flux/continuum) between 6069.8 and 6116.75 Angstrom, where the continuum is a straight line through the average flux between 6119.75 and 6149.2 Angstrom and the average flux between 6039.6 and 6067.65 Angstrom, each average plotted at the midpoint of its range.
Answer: 0.3 Angstrom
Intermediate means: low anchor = 13.6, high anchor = 13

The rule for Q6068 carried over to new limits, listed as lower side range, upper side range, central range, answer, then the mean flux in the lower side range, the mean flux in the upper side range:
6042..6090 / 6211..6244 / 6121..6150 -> -0.3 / 13.5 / 12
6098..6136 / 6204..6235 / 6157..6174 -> 0.8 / 13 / 12.2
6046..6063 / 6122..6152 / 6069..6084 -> -0.1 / 13.7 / 13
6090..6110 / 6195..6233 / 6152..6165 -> 0.7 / 13.1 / 12.2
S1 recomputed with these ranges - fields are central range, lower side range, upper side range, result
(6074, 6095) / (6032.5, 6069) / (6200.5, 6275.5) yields 0.0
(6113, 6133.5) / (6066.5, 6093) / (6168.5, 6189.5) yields 0.0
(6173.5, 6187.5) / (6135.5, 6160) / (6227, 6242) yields -0.3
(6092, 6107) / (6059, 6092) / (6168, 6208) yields 0.1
